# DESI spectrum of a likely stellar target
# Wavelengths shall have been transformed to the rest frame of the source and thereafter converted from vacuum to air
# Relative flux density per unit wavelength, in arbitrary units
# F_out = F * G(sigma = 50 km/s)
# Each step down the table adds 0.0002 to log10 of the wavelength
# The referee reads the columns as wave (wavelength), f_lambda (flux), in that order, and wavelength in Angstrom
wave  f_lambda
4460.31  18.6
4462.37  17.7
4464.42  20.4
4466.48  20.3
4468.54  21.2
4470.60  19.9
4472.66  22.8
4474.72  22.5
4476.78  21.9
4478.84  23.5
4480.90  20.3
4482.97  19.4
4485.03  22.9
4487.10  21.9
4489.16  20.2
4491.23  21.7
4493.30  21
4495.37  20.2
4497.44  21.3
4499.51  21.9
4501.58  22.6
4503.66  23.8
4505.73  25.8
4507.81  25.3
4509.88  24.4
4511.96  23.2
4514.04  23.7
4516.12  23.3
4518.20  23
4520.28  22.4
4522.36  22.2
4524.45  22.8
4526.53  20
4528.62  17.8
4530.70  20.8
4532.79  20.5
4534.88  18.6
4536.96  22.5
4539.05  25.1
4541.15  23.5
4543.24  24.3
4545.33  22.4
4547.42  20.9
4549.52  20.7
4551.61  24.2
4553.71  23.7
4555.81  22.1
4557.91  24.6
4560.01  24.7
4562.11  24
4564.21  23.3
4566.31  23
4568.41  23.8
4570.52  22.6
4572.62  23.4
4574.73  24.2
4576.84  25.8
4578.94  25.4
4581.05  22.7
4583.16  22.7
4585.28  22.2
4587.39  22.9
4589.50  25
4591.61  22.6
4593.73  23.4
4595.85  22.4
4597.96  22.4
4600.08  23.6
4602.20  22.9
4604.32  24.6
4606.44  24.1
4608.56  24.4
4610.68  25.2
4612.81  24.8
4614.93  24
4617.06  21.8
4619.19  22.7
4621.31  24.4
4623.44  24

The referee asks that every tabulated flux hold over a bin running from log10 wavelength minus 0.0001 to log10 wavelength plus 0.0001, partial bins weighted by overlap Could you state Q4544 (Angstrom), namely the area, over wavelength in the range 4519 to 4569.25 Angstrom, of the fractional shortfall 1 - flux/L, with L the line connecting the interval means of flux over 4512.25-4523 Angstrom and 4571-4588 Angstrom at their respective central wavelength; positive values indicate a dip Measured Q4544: 1.84 Angstrom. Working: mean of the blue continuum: 23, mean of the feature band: 22.4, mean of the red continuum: 23.6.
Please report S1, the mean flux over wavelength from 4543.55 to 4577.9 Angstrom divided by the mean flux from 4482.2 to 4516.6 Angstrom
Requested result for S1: 1.04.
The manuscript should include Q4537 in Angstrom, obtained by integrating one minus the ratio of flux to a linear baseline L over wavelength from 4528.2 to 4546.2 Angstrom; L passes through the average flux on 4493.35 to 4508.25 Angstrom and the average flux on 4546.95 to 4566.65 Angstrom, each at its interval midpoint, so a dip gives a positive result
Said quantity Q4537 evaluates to 0.93 Angstrom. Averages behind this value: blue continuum 22.8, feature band 21.9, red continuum 23.2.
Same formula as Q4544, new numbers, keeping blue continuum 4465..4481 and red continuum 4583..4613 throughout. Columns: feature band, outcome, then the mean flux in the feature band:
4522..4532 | 0.8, 20.6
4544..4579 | -0.7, 23.4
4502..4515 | -1.3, 24.3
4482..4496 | 0.5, 21.1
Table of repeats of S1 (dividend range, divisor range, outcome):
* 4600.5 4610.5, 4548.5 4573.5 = 1.03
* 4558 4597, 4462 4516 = 1.07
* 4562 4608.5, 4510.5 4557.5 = 1.06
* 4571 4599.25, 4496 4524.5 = 1.01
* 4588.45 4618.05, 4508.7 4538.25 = 1.08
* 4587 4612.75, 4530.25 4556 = 1.06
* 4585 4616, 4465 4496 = 1.11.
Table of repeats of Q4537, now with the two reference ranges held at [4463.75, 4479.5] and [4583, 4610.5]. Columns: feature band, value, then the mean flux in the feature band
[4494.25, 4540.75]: -0.3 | 22.3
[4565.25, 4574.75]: -0.1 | 23.3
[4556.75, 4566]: -0.5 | 24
